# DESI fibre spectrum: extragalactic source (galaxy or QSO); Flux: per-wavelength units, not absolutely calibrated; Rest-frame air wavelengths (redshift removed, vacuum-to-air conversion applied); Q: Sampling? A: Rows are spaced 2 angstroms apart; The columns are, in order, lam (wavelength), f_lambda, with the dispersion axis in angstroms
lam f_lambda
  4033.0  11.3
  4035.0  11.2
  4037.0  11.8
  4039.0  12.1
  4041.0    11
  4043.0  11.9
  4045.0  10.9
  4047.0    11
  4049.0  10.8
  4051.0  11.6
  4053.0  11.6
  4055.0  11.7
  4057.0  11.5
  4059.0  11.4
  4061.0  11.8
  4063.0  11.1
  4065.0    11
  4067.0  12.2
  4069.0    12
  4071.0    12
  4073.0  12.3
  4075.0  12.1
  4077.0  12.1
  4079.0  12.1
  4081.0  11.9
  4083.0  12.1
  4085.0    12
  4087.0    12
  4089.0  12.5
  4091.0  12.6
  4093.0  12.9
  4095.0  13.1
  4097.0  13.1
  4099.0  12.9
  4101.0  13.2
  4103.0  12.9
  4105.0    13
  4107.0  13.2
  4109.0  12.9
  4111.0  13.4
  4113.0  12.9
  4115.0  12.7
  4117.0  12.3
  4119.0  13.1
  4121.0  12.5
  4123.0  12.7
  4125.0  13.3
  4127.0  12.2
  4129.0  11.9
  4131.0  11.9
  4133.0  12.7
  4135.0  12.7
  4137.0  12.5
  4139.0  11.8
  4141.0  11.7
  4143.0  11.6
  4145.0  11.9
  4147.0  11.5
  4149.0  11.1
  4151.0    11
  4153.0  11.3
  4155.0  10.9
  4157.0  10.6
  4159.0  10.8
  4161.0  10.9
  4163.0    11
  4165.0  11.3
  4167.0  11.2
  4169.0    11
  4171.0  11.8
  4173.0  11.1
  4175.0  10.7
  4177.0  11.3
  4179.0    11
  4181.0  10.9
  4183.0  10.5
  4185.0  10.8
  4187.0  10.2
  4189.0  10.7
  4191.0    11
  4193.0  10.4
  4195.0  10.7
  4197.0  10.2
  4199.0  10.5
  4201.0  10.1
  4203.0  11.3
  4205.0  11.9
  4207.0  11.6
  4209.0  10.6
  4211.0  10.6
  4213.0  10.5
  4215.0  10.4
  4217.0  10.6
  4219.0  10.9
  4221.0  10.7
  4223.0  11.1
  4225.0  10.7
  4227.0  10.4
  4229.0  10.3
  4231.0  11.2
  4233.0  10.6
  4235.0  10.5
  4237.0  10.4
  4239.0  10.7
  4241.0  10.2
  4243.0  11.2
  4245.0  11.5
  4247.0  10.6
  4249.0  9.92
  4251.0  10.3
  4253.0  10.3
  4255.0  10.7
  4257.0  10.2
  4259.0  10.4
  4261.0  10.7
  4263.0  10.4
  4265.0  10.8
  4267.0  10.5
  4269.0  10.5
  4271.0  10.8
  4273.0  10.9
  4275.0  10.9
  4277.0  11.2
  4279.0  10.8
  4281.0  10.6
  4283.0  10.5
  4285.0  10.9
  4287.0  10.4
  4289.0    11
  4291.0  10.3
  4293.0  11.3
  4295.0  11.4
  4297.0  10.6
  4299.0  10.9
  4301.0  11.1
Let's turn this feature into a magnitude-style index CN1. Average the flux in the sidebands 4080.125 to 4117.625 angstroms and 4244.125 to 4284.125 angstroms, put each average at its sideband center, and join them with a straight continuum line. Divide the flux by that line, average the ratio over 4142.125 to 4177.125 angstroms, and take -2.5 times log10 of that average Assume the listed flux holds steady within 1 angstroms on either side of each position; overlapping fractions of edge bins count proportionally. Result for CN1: 0.07 mag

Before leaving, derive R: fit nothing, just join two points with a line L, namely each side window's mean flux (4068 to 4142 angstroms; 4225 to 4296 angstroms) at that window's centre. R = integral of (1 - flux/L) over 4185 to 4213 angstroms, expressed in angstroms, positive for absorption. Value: 1.6 angstroms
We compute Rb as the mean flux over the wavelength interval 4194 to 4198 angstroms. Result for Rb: 10.4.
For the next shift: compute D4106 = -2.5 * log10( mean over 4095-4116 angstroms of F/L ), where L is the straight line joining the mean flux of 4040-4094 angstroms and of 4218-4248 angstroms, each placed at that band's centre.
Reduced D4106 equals -0.131 mag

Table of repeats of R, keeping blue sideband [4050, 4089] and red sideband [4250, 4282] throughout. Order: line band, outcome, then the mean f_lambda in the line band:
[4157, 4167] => 0.3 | 11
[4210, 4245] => 0.6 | 10.7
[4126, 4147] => -1.2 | 12.1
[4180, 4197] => 0.7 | 10.6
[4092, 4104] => -1.4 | 13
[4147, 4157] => 0.2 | 11.1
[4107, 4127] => -2.3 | 12.8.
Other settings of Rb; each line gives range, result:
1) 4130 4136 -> 12.4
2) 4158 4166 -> 11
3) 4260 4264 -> 10.6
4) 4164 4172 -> 11.3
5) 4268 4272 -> 10.7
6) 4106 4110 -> 13.1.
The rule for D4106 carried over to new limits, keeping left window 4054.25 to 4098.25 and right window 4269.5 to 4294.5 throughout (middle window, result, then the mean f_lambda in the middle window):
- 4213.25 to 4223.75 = 0.048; 10.7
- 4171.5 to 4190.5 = 0.058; 10.8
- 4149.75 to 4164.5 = 0.061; 10.9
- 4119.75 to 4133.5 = -0.062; 12.5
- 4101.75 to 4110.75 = -0.100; 13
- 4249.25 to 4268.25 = 0.050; 10.5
